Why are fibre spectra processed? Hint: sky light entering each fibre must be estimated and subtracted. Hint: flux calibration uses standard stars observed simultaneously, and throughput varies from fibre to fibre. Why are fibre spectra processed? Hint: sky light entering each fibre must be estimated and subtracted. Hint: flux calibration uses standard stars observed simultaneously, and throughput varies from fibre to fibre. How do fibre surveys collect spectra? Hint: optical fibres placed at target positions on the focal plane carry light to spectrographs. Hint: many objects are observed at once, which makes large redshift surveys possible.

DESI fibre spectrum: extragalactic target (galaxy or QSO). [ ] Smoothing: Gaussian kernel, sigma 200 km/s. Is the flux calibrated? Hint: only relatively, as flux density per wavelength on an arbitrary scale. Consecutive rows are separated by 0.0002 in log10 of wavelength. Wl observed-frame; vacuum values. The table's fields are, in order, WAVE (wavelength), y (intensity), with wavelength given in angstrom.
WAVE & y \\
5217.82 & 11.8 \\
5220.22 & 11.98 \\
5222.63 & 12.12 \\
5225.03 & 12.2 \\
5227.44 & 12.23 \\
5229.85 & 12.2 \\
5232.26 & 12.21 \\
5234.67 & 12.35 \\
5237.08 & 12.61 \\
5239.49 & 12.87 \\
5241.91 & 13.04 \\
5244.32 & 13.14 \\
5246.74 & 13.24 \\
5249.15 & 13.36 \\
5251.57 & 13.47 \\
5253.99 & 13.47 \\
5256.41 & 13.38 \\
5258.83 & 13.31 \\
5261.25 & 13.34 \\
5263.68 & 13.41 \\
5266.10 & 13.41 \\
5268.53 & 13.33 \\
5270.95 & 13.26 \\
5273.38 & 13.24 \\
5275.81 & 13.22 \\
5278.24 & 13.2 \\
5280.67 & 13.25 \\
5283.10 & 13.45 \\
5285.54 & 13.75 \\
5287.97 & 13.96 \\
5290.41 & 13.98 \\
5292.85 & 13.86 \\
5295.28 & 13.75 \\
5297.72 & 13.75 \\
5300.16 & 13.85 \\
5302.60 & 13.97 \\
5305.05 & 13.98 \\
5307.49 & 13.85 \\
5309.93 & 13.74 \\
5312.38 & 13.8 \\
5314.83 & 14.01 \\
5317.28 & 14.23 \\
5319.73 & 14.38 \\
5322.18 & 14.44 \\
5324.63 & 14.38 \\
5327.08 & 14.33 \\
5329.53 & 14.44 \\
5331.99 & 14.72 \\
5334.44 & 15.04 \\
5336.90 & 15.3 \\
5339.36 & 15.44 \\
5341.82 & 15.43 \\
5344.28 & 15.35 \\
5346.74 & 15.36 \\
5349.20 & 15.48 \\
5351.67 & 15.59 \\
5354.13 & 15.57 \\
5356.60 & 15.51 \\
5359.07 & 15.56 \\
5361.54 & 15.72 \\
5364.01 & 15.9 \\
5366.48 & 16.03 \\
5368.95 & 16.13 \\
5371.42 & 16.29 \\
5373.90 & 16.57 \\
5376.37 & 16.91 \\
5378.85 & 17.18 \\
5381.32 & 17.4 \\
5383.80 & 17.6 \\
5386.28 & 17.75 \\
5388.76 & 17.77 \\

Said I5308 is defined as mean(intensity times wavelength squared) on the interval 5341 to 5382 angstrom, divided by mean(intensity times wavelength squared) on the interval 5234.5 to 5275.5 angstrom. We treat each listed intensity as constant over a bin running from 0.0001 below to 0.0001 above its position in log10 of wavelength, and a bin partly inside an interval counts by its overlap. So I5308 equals 1.26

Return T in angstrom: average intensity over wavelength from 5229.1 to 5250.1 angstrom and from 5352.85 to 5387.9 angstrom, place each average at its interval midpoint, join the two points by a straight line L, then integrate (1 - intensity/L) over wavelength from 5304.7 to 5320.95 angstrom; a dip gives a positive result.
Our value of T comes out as 0.92 angstrom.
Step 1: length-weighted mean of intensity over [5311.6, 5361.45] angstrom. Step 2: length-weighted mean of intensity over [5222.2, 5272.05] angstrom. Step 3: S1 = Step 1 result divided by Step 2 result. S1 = 1.2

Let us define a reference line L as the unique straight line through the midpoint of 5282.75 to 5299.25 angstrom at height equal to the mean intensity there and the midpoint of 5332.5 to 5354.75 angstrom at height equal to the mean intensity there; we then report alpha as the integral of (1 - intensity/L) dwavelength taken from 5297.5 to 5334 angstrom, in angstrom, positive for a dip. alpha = 1.0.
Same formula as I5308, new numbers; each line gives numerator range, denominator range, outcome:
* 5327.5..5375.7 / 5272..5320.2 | 1.15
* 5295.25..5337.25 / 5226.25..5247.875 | 1.16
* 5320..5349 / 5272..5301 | 1.12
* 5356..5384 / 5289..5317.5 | 1.21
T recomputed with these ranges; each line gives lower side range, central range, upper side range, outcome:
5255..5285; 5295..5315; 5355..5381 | 0.70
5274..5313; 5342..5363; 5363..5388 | 0.55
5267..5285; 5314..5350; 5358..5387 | 0.90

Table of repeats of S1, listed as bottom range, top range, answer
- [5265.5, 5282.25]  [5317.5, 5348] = 1.12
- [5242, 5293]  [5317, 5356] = 1.12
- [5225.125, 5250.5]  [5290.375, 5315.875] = 1.09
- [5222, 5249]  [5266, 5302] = 1.08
